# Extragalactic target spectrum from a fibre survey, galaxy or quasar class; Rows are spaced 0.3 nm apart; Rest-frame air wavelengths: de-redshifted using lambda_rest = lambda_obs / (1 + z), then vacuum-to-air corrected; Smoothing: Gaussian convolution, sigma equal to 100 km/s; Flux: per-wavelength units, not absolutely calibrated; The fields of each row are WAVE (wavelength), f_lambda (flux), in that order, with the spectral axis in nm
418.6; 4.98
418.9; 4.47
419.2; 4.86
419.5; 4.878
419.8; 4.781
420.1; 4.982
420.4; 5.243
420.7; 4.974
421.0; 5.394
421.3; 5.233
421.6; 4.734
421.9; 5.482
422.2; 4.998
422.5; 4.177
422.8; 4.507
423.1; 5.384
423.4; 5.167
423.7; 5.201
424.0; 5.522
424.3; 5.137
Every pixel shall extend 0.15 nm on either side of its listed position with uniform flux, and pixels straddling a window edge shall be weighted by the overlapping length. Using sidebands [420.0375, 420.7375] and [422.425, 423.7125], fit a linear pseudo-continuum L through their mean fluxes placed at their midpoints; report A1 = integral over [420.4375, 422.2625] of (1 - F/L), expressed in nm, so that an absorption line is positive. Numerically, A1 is -0.05 nm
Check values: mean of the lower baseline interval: 5.09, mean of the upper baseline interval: 4.9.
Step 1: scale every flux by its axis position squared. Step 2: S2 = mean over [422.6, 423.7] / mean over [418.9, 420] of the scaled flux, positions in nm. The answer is 1.1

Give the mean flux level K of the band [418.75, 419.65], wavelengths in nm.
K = 4.74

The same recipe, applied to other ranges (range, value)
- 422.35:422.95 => 4.34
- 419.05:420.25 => 4.88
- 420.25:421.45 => 5.21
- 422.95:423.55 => 5.28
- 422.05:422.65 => 4.59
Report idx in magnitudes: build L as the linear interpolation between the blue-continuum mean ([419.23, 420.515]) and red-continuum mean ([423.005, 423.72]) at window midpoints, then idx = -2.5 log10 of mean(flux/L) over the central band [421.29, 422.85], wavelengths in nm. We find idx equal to 0.06 mag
